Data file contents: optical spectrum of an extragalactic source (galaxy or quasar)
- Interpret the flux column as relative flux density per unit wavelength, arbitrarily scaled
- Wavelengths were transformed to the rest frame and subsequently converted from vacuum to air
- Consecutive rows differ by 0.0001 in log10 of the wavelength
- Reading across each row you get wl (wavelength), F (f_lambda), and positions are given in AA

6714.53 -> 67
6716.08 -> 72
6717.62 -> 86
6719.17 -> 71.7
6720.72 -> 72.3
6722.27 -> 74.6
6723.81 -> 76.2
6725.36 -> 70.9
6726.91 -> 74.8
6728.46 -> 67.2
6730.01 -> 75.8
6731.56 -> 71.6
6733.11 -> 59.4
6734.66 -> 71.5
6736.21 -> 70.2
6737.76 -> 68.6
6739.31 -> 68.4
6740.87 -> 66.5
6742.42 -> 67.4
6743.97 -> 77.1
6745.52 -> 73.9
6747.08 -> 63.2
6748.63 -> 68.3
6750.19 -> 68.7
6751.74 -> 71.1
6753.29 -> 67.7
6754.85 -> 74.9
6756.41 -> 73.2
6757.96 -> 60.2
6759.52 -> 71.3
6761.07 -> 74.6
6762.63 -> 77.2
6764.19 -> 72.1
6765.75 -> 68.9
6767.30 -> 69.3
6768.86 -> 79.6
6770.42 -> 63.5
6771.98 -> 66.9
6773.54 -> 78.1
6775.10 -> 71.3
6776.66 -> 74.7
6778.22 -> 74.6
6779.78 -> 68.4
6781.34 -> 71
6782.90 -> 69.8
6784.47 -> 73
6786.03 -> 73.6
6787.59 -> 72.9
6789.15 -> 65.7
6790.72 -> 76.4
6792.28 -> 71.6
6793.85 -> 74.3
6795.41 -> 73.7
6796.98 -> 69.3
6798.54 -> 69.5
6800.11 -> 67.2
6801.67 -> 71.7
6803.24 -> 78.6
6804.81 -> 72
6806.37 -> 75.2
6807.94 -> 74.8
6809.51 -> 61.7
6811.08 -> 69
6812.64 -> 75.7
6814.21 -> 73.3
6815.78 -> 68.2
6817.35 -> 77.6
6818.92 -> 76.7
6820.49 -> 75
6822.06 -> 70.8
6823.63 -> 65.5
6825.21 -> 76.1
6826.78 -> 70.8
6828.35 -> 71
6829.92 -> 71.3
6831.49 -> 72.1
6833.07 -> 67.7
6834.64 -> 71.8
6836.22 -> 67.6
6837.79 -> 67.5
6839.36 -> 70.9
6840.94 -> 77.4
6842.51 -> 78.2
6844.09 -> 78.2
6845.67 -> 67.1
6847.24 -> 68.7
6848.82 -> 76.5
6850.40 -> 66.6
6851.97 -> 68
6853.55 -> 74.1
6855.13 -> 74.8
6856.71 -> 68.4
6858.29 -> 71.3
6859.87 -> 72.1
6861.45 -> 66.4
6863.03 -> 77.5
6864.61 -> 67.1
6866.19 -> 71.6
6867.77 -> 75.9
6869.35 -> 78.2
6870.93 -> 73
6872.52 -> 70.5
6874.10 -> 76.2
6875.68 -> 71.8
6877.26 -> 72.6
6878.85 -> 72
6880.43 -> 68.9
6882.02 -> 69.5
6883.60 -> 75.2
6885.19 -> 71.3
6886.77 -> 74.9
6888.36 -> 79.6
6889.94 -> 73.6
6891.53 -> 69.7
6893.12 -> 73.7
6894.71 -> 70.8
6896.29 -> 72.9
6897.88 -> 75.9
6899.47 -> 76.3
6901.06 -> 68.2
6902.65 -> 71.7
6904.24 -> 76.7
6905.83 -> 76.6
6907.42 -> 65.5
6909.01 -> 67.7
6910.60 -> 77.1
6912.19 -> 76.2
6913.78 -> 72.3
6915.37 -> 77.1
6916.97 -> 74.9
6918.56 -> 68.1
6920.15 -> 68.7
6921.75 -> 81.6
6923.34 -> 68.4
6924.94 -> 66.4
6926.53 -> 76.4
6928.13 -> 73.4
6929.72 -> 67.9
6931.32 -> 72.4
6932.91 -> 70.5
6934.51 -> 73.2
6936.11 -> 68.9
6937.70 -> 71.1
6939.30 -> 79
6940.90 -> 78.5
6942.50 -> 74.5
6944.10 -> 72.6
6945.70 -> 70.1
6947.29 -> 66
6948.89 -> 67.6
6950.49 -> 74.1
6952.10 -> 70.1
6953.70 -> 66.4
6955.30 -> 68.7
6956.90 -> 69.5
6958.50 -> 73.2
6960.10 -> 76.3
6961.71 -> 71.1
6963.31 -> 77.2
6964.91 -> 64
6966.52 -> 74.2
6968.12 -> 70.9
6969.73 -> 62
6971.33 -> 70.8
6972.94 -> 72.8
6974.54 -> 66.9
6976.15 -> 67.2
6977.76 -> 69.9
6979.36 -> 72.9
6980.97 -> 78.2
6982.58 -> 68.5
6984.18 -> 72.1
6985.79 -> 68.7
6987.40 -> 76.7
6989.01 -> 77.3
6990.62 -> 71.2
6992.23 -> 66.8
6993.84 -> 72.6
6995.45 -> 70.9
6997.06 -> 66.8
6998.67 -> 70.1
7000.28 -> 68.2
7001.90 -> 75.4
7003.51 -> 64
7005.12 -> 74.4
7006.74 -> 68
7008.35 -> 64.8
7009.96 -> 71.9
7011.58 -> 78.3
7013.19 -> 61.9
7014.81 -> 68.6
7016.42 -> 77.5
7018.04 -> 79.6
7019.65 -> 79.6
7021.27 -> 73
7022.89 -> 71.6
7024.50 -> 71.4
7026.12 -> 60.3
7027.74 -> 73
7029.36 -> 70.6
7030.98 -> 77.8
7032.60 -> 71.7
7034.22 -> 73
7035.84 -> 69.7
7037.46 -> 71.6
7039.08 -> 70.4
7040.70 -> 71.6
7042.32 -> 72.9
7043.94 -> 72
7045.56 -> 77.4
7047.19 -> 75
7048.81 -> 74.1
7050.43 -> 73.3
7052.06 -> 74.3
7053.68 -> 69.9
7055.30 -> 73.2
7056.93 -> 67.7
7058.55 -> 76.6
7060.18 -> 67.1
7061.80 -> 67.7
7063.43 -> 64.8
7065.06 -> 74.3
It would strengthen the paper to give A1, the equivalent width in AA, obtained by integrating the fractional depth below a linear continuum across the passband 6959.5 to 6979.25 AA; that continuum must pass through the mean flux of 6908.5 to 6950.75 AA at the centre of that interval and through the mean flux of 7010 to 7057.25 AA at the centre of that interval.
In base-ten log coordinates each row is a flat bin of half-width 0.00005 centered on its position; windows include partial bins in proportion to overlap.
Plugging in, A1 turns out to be 0.6 AA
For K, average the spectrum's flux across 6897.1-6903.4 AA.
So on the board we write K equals 73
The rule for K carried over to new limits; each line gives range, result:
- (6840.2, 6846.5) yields 75.2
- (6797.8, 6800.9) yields 68.4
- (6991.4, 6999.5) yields 69.5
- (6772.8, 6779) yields 74.7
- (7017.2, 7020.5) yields 79.5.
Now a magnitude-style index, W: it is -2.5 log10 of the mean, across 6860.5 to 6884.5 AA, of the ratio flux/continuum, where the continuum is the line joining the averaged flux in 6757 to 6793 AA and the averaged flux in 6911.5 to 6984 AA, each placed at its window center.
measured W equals -0.01 mag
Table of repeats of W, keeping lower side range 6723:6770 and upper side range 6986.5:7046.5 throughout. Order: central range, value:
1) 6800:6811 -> -0.013 mag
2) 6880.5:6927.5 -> -0.025 mag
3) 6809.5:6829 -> -0.017 mag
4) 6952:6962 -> 0.010 mag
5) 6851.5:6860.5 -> -0.007 mag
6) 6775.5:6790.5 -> -0.014 mag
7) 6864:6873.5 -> -0.027 mag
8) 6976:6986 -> 0.001 mag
